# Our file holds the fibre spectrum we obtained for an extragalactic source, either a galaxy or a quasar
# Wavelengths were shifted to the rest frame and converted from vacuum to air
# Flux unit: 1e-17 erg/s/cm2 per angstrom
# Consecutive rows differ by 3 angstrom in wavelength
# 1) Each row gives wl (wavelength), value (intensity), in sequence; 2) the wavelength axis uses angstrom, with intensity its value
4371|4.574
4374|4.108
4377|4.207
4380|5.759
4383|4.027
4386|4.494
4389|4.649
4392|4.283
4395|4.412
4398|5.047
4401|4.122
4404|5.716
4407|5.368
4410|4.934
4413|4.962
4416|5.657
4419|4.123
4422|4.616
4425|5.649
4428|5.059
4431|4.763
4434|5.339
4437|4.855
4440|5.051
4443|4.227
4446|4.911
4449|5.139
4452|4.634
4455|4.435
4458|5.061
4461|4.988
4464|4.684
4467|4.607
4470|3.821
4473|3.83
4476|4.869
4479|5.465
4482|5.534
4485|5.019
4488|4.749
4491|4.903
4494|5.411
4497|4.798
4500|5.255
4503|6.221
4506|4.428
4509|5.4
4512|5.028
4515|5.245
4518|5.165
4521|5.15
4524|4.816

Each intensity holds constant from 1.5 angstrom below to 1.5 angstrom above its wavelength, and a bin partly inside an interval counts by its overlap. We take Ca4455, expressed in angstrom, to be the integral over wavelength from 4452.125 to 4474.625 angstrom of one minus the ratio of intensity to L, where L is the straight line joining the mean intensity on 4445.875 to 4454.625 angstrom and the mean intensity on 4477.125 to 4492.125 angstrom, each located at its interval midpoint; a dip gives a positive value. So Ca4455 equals 2.0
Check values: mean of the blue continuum 4.83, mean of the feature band 4.5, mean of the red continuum 5.13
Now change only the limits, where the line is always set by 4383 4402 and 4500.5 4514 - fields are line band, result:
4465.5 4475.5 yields 1.7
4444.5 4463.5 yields 0.2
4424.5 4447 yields -0.9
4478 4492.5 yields 0.0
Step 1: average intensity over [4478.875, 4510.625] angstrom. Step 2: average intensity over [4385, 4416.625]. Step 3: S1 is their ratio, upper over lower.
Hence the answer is 1.07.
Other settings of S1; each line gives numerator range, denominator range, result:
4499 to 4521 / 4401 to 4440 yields 1.04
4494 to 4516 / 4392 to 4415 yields 1.06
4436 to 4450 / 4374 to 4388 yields 1.06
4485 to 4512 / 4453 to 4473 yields 1.13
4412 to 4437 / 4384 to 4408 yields 1.06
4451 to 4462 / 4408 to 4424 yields 0.98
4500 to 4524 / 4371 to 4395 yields 1.16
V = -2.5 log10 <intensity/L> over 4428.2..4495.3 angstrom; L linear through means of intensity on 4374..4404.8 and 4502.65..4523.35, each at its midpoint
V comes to 0.02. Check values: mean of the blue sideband 4.62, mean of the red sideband 5.16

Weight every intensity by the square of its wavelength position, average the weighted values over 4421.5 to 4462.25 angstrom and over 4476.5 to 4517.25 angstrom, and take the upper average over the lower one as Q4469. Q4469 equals 1.08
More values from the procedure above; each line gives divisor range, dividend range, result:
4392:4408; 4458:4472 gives 0.97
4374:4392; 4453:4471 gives 1.05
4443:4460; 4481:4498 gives 1.08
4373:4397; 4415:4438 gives 1.13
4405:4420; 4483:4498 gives 1.02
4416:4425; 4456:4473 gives 0.97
